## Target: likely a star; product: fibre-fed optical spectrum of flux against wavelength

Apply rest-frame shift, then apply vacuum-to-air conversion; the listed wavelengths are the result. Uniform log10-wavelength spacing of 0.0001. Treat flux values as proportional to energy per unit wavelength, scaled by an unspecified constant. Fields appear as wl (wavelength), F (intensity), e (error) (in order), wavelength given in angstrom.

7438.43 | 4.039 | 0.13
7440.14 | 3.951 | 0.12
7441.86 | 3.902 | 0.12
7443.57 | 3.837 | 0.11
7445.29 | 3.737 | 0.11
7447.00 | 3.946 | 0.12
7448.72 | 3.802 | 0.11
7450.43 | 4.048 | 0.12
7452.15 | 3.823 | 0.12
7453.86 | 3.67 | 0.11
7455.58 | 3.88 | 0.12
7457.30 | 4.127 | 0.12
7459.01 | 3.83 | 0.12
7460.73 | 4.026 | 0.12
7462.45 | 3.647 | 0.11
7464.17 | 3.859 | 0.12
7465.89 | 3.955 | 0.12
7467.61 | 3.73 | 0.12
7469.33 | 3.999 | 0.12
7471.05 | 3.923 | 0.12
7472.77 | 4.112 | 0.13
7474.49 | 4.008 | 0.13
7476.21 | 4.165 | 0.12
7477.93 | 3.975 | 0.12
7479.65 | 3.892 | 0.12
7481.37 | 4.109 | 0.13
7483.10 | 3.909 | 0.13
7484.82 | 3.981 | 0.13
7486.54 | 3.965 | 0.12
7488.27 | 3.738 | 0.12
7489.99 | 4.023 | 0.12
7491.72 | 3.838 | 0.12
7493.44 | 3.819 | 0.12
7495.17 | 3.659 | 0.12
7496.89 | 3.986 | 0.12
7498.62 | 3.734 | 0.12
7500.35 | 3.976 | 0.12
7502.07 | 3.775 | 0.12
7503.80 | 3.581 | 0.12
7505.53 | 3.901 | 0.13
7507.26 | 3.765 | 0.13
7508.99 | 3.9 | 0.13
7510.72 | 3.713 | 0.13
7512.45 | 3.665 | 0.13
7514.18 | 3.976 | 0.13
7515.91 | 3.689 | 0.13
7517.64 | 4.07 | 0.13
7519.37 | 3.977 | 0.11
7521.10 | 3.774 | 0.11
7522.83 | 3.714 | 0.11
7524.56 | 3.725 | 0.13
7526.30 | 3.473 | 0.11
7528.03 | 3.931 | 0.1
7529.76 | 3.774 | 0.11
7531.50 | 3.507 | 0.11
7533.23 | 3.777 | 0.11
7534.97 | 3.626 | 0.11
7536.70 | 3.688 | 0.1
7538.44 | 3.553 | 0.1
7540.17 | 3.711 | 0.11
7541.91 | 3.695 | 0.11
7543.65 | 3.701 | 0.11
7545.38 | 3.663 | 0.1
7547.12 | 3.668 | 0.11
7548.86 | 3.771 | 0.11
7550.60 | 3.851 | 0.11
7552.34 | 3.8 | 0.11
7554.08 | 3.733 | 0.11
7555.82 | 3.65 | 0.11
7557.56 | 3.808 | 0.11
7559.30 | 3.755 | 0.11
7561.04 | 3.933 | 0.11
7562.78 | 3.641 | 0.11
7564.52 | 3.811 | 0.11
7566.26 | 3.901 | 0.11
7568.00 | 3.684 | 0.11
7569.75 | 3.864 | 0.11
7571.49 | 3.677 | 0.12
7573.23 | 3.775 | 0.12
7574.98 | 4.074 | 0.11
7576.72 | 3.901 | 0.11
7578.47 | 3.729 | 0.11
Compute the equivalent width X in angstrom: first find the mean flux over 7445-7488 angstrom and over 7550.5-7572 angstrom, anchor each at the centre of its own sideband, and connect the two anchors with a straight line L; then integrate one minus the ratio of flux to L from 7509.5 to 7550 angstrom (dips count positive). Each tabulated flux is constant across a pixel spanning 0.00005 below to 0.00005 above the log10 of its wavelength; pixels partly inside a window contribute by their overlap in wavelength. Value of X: 1.0 angstrom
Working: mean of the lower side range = 3.92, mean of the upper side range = 3.78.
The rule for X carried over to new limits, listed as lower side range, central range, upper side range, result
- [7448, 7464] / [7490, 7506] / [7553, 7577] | 0.1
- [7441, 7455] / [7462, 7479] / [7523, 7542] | -0.6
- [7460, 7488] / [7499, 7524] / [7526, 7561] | 0.0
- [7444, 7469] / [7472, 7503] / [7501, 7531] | -0.8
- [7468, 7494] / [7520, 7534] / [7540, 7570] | 0.4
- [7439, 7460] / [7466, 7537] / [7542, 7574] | -0.4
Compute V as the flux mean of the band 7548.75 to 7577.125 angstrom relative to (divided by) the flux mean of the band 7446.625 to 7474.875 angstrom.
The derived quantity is 1.0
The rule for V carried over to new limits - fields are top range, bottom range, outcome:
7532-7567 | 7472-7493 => 0.94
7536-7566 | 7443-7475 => 0.96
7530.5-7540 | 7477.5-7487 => 0.92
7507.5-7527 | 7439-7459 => 0.98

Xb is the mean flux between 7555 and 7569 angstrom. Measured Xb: 3.77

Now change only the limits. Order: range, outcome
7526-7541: 3.68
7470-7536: 3.85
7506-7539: 3.76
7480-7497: 3.9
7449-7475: 3.91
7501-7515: 3.79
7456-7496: 3.93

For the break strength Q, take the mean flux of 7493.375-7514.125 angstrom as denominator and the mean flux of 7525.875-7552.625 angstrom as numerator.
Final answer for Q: 1.0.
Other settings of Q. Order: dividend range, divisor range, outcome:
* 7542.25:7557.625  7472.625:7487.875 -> 0.93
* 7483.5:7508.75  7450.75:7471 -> 0.99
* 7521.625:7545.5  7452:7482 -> 0.94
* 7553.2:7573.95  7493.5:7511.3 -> 0.99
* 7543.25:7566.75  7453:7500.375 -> 0.96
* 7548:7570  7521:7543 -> 1.03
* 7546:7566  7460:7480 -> 0.96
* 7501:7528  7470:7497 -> 0.96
